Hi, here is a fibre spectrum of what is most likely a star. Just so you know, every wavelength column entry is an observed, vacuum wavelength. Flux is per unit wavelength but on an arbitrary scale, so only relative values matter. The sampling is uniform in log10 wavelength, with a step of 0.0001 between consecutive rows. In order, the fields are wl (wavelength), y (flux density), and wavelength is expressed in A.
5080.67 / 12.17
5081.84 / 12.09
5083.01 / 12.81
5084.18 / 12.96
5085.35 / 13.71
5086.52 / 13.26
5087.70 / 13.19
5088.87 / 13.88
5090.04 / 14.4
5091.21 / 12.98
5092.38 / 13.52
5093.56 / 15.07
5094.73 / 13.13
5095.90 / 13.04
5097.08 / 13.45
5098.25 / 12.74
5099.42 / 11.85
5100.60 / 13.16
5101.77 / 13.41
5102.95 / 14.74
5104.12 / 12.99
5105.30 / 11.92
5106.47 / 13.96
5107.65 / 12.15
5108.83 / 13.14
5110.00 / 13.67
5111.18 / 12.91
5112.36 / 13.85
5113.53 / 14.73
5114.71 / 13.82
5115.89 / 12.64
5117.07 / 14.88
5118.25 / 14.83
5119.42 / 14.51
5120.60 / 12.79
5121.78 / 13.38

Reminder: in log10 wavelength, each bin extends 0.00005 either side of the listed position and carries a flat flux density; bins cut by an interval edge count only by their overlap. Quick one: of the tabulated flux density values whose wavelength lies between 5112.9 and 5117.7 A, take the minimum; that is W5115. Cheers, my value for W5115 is 12.64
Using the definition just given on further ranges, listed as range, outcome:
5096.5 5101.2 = 11.85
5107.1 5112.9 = 12.15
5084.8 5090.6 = 13.19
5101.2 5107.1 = 11.92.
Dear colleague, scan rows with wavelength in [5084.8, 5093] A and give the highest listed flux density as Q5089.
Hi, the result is 14.4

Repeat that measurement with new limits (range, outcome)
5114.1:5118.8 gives 14.88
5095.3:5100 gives 13.45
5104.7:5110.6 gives 13.96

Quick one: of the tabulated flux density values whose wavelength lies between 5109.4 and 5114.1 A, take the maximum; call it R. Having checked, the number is 14.73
